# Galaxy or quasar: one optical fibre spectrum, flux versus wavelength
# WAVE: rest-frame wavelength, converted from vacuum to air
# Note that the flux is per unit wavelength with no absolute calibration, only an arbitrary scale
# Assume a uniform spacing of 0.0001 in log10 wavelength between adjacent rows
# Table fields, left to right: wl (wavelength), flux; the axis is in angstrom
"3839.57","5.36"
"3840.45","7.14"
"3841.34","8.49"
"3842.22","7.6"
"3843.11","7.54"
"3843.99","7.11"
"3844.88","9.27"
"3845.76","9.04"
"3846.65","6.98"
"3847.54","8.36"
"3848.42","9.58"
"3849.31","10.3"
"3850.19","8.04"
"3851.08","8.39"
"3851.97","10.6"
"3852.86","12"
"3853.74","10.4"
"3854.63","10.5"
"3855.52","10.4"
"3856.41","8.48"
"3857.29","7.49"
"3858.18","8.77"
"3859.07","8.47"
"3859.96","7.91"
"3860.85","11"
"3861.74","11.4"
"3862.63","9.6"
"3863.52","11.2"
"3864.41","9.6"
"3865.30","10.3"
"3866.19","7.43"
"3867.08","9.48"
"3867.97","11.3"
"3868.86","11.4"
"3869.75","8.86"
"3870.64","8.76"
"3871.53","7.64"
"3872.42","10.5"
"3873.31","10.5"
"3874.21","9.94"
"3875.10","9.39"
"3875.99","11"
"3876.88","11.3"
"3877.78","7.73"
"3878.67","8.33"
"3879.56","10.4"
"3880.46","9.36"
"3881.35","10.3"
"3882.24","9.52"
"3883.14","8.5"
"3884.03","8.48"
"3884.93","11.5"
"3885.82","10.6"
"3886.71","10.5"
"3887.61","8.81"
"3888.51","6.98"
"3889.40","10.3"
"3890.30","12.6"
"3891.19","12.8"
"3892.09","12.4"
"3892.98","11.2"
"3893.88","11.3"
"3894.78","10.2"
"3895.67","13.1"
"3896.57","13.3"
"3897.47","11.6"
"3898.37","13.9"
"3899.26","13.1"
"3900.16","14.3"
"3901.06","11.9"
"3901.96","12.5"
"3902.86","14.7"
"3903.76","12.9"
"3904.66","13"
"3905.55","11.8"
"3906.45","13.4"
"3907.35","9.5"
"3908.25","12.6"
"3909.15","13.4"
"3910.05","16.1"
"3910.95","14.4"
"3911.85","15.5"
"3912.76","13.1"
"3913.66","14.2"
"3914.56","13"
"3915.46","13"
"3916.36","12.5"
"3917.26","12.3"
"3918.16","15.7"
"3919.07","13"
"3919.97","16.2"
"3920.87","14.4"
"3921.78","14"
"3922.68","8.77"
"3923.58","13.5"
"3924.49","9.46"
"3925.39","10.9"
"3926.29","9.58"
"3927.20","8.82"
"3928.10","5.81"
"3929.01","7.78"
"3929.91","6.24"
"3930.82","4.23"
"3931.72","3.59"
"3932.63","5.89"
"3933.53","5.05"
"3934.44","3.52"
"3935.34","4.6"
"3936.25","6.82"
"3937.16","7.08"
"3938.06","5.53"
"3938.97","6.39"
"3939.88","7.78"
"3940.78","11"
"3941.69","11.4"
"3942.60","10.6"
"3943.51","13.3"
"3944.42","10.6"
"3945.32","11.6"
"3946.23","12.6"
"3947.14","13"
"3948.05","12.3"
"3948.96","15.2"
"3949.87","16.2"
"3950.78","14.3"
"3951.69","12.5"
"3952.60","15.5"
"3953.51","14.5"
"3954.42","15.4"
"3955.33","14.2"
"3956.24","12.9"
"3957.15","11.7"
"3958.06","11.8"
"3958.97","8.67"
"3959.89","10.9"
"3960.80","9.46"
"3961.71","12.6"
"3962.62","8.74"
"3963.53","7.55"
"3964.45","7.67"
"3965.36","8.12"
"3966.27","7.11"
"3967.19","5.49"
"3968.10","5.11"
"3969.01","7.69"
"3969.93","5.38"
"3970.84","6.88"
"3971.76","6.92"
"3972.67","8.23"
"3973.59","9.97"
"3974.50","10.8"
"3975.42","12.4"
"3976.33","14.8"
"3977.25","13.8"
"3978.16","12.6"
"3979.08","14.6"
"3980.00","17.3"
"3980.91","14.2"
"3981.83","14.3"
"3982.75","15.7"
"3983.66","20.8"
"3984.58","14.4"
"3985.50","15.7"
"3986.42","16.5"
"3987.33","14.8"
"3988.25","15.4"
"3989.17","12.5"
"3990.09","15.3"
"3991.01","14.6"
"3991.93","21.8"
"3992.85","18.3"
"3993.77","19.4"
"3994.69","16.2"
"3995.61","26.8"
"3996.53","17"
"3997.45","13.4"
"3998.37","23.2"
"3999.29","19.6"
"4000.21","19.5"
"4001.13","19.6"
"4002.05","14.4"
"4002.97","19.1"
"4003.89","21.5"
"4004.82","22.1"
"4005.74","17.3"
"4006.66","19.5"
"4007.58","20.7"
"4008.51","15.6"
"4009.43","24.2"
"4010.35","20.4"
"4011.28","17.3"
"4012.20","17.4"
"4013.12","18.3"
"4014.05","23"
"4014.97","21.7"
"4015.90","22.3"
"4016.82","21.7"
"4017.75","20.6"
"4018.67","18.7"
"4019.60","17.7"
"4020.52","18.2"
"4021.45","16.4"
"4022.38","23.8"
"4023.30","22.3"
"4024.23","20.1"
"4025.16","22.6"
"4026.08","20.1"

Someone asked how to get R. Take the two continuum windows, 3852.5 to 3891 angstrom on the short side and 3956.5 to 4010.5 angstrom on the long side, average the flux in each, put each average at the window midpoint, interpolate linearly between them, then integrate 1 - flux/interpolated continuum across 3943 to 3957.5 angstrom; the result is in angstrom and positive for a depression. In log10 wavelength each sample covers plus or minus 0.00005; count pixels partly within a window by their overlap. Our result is -0.53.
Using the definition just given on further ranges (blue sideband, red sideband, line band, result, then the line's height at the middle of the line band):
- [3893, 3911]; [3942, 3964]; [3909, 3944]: 6.7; 12.6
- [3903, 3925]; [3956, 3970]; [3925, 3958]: 1.4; 10.7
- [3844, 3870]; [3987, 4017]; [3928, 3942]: 7.9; 14.6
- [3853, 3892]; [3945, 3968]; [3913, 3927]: -2.5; 10.8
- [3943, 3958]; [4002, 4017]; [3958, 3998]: 9.4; 16.5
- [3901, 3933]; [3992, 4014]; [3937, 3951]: 2.9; 14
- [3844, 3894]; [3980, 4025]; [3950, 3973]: 8.3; 15.9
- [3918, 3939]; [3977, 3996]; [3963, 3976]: 5.8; 14.1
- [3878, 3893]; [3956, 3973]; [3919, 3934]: 0.3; 9.28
